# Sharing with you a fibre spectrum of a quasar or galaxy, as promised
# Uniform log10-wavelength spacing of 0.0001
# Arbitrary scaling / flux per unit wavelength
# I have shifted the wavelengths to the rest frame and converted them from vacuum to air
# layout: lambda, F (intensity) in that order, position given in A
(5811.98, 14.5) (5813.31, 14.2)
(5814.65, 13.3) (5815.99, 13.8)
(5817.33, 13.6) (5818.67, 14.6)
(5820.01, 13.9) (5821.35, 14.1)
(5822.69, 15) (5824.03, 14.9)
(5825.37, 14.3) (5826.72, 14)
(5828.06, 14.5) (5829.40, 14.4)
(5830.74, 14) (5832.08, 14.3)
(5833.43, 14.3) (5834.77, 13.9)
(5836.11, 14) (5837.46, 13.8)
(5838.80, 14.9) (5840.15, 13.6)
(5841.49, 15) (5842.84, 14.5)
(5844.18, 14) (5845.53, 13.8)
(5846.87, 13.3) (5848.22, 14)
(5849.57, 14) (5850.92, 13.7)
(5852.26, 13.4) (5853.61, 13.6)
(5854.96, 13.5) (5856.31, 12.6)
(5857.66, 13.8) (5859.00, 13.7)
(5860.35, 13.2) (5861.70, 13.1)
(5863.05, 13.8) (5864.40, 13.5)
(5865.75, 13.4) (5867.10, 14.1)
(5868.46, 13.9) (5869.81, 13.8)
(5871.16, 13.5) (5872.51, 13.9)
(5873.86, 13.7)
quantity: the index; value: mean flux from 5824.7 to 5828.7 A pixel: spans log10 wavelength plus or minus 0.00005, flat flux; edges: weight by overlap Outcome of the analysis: 14.2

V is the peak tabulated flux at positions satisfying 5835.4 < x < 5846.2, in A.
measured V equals 15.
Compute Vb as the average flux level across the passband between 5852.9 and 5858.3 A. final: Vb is 13.4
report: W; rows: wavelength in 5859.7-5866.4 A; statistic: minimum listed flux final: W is 13.1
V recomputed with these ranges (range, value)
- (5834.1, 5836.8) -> 14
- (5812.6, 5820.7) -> 14.6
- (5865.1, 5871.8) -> 14.1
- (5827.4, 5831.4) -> 14.5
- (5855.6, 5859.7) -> 13.8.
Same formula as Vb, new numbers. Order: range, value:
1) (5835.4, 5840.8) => 14.1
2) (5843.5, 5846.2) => 13.9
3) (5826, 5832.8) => 14.2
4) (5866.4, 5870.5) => 13.9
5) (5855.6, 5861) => 13.3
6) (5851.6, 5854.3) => 13.5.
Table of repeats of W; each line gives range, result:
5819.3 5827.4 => 13.9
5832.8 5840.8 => 13.6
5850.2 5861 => 12.6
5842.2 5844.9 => 14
